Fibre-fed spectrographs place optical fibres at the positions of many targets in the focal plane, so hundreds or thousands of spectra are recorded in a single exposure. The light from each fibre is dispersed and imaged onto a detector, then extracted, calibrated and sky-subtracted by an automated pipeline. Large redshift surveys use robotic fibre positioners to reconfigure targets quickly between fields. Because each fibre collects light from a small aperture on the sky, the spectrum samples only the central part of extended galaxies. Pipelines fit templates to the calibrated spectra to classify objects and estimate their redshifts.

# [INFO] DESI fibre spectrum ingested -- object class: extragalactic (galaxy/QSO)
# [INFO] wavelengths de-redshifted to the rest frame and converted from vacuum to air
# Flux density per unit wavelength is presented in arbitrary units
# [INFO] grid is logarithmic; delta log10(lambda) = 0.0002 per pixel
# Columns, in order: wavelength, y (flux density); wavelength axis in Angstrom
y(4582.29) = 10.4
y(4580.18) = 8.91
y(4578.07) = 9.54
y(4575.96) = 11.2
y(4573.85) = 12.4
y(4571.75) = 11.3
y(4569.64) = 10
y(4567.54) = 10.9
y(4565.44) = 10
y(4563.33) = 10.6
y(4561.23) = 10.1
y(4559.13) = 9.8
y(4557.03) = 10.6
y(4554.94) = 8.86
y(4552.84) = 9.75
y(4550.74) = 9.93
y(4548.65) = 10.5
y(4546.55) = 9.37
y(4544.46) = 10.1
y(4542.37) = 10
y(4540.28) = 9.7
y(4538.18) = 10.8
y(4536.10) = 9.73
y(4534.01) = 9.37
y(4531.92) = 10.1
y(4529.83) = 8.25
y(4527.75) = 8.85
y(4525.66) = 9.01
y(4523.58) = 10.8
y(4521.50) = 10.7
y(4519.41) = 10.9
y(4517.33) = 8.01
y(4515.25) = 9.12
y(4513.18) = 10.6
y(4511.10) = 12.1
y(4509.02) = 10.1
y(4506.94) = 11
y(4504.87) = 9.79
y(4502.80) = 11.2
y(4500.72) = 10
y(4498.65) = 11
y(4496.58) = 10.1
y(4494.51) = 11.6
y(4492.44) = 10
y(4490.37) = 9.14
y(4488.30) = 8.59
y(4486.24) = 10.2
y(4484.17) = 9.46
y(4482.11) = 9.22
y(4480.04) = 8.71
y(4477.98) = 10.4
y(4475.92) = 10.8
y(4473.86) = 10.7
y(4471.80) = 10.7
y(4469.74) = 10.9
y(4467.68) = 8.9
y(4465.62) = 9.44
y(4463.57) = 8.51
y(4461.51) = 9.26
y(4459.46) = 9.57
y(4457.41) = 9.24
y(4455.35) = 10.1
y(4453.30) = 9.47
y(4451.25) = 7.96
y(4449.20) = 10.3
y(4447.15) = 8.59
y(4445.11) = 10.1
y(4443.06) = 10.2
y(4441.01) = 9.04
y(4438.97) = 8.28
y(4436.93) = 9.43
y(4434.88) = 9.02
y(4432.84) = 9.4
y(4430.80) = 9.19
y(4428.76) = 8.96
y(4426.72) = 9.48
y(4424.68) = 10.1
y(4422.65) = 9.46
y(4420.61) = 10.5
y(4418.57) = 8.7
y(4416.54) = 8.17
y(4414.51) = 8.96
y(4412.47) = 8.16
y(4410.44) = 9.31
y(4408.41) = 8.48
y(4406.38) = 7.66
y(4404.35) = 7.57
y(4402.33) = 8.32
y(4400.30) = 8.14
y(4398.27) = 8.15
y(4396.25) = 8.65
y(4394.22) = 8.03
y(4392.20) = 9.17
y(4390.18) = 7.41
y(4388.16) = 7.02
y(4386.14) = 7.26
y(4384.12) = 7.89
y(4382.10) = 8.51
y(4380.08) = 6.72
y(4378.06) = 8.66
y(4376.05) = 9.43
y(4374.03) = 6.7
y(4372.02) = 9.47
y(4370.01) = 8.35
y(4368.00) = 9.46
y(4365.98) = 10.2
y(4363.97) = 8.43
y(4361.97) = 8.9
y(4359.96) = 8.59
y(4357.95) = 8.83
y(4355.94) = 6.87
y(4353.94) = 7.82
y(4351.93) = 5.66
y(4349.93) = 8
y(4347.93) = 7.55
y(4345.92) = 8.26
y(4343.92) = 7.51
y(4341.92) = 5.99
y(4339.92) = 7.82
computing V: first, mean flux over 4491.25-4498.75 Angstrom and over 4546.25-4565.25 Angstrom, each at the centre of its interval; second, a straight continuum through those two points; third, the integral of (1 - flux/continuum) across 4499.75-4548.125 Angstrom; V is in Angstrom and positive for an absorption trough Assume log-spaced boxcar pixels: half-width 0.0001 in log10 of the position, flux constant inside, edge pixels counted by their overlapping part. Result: 1.5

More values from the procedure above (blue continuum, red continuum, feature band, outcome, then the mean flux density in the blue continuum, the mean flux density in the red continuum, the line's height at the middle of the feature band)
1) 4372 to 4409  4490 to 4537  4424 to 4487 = -3.0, 8.02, 10.1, 9.11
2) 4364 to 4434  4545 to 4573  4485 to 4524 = -2.6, 8.58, 10.1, 9.61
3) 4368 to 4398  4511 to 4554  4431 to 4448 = -0.9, 8.14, 9.84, 8.78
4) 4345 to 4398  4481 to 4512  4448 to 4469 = 0.7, 8.15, 10.2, 9.59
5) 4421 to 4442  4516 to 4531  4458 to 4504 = -2.6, 9.28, 9.5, 9.39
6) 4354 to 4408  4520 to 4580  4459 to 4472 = -0.5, 8.24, 10.1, 9.16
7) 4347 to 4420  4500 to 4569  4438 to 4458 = -0.8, 8.21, 10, 8.99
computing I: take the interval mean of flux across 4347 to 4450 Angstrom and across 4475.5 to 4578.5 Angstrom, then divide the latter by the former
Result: 1.2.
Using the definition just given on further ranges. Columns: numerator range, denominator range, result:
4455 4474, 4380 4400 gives 1.22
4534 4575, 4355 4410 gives 1.24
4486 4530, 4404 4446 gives 1.11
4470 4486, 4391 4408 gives 1.22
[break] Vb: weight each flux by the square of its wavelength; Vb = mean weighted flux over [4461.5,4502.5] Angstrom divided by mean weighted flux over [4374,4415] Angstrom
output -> 1.27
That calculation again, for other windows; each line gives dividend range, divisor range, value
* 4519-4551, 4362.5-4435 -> 1.22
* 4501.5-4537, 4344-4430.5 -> 1.26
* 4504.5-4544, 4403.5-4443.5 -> 1.16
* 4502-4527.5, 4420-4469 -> 1.13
